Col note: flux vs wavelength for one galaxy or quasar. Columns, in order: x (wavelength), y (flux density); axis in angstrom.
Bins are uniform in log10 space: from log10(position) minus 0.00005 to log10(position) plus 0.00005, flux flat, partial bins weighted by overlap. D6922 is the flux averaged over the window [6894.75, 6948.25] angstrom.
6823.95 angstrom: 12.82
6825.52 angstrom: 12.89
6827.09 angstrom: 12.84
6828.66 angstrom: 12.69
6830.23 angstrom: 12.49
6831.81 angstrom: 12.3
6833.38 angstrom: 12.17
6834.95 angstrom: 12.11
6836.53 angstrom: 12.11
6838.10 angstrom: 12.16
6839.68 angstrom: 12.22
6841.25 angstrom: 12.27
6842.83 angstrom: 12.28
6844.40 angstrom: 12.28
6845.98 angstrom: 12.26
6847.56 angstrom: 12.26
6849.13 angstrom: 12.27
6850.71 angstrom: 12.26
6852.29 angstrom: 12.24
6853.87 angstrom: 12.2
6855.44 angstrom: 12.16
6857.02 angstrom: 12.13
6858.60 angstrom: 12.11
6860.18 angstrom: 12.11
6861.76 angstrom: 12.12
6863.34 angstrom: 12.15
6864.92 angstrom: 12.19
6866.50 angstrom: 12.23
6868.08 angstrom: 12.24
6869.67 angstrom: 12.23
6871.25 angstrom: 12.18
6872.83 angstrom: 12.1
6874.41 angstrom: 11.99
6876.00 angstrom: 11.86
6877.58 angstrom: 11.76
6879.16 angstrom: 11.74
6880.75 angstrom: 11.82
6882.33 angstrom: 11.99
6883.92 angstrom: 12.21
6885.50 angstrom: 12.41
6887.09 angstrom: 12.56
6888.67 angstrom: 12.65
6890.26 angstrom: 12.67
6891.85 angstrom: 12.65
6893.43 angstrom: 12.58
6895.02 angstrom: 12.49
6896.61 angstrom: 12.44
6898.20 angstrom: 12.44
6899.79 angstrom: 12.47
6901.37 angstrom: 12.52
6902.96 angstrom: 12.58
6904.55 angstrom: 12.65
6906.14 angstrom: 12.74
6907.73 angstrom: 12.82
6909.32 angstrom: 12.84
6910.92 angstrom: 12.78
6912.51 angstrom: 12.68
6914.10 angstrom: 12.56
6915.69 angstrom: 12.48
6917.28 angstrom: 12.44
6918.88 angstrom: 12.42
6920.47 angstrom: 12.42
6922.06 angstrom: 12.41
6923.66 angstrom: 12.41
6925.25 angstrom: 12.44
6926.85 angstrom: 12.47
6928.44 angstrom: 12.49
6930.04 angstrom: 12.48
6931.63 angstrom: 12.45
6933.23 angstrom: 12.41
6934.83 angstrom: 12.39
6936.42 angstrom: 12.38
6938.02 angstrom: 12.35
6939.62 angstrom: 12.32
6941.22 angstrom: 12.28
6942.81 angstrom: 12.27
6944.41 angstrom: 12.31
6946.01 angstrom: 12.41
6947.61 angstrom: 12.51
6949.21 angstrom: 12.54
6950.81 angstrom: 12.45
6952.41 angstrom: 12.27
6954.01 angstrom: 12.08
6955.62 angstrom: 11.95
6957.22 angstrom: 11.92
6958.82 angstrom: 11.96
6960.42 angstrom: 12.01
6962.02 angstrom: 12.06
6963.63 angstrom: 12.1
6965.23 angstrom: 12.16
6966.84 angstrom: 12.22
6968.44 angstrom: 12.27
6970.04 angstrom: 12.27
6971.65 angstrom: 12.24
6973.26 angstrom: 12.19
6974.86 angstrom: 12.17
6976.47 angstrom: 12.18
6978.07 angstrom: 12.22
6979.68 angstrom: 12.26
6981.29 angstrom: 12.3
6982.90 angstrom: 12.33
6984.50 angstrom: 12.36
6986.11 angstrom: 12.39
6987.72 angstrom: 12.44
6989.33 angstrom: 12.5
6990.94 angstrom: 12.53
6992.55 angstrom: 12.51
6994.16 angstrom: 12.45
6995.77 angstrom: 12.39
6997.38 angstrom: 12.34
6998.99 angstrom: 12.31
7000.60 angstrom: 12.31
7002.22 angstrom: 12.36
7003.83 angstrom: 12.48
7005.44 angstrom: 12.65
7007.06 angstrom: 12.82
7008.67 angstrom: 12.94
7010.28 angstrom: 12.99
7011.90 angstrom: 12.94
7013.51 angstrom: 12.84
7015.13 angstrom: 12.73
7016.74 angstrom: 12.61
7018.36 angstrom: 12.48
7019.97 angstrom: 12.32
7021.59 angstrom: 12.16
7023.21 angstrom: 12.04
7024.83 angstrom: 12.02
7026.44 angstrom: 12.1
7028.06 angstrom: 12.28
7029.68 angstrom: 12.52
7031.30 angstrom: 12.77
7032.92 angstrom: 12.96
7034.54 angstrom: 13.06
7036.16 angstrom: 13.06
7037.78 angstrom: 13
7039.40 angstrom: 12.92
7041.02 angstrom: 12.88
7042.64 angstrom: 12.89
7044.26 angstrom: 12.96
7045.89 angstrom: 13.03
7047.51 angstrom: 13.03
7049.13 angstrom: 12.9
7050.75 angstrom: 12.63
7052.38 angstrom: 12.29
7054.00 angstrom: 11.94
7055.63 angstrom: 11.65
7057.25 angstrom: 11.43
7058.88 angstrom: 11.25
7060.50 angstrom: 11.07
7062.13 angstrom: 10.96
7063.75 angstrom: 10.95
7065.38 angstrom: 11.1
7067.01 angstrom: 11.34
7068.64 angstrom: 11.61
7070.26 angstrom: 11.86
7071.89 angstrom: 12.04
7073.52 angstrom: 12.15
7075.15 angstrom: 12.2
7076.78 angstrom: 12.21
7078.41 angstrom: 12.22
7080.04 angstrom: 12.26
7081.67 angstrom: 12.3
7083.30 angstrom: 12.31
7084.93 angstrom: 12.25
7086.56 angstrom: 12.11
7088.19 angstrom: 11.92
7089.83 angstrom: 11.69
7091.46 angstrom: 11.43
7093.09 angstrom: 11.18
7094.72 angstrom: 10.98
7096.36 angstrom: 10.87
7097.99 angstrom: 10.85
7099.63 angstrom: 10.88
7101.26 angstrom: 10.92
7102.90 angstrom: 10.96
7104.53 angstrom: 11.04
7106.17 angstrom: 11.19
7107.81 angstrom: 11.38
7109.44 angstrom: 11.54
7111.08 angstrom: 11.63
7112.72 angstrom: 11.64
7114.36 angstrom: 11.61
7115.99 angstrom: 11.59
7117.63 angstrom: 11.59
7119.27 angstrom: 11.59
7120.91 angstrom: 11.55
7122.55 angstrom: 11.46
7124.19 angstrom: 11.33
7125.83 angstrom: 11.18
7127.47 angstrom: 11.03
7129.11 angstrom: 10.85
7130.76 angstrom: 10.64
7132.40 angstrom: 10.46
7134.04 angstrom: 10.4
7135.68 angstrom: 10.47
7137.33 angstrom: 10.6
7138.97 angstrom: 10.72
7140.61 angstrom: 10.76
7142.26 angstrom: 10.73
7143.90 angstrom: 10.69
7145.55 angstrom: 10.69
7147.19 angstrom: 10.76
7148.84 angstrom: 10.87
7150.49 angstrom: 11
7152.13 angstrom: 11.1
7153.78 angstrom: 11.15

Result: 12.5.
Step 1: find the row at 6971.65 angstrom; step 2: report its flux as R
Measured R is 12.24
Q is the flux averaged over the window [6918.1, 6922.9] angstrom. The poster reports 12.4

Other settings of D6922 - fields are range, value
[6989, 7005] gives 12.4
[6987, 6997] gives 12.5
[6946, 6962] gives 12.2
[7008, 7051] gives 12.7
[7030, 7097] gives 12.1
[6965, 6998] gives 12.3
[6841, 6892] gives 12.2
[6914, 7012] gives 12.4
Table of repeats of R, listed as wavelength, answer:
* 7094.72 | 10.98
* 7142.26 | 10.73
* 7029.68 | 12.52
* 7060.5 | 11.07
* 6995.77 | 12.39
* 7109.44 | 11.54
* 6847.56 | 12.26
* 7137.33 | 10.6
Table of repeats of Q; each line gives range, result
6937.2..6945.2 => 12.3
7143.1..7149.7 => 10.7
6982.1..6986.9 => 12.4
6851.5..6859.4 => 12.2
